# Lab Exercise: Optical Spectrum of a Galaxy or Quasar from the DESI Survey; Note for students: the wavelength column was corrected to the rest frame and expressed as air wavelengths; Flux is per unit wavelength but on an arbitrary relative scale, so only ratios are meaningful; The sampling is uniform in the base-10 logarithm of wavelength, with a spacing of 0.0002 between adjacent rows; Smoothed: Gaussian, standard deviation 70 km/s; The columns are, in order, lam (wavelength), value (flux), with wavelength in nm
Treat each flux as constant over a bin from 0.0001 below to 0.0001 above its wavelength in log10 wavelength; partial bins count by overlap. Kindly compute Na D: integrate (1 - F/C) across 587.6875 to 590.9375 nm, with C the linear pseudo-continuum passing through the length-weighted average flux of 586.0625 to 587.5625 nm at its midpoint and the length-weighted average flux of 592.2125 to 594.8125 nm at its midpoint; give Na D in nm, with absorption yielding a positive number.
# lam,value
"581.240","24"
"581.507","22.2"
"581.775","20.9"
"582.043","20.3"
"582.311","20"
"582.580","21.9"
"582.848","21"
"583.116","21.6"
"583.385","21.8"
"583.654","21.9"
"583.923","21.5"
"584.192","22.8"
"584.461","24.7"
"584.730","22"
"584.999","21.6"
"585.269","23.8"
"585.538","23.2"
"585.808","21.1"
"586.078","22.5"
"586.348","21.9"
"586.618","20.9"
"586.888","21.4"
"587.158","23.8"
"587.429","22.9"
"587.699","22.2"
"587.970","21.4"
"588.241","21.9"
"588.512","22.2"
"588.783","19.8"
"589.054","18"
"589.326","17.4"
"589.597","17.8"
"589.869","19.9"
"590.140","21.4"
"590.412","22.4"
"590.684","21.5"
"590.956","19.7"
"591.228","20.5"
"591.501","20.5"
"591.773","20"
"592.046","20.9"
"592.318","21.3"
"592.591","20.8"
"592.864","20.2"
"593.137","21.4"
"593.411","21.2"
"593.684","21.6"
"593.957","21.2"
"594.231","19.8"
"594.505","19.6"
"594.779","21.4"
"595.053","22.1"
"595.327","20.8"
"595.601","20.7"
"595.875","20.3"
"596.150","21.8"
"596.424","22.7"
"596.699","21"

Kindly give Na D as 0.19 nm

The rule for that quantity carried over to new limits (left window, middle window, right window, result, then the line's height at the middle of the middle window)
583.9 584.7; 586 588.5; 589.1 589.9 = -0.23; 20.3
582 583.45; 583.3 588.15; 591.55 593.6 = -0.29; 21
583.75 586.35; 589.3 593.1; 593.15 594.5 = 0.16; 21.4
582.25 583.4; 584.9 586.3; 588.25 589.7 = -0.14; 20.4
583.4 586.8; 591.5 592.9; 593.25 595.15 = 0.04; 21.3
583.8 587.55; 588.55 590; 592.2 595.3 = 0.20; 21.8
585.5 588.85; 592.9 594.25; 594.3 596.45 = 0.01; 21.3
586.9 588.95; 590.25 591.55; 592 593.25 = 0.02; 21.3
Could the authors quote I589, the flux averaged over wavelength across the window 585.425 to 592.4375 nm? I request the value 21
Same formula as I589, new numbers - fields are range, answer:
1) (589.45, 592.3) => 20.5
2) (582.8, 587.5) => 22.3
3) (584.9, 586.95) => 22.1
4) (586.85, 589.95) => 20.7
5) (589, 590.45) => 19.4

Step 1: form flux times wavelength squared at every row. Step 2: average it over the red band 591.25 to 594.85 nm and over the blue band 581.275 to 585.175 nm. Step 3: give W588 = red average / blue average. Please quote 0.98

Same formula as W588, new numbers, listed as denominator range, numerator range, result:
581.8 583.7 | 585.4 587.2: 1.05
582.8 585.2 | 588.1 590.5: 0.92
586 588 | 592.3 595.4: 0.97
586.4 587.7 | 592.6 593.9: 0.97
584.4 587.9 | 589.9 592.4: 0.95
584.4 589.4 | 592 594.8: 0.98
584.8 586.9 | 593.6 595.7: 0.97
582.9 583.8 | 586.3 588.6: 1.03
